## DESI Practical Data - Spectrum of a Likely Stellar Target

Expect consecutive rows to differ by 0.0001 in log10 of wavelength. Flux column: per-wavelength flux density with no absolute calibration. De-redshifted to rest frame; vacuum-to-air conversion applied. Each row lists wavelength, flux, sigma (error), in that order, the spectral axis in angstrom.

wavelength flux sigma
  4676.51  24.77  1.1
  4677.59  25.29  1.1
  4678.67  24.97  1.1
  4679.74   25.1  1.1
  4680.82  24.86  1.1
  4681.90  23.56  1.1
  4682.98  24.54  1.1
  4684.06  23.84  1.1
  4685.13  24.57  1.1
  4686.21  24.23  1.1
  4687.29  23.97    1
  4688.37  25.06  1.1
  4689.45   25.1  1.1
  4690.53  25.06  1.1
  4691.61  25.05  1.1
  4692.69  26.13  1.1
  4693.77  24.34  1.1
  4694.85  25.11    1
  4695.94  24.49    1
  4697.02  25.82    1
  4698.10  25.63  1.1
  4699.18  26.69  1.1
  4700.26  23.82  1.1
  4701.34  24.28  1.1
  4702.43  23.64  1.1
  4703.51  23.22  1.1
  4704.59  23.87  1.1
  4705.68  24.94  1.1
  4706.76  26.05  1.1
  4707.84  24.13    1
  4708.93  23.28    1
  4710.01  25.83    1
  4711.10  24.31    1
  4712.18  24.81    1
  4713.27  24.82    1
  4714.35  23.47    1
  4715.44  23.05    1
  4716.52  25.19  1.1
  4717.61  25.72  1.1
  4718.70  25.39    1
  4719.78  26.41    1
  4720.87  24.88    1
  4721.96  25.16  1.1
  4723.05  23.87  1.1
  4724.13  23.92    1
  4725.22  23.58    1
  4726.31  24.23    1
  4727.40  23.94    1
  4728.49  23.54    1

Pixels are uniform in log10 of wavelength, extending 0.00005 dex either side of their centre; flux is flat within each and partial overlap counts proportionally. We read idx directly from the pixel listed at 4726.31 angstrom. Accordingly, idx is 24.23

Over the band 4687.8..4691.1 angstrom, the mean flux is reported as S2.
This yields 25.1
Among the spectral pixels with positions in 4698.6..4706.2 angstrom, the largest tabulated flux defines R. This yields 26.69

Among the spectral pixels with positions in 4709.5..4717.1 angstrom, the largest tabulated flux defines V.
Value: 25.83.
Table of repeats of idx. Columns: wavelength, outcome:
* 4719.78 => 26.41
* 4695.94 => 24.49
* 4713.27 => 24.82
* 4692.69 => 26.13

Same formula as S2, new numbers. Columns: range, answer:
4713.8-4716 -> 23.4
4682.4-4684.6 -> 24.2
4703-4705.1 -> 23.6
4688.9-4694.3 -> 25.1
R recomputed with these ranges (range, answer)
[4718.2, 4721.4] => 26.41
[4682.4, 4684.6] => 24.54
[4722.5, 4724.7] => 23.92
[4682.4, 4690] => 25.1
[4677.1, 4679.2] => 25.29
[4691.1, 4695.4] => 26.13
